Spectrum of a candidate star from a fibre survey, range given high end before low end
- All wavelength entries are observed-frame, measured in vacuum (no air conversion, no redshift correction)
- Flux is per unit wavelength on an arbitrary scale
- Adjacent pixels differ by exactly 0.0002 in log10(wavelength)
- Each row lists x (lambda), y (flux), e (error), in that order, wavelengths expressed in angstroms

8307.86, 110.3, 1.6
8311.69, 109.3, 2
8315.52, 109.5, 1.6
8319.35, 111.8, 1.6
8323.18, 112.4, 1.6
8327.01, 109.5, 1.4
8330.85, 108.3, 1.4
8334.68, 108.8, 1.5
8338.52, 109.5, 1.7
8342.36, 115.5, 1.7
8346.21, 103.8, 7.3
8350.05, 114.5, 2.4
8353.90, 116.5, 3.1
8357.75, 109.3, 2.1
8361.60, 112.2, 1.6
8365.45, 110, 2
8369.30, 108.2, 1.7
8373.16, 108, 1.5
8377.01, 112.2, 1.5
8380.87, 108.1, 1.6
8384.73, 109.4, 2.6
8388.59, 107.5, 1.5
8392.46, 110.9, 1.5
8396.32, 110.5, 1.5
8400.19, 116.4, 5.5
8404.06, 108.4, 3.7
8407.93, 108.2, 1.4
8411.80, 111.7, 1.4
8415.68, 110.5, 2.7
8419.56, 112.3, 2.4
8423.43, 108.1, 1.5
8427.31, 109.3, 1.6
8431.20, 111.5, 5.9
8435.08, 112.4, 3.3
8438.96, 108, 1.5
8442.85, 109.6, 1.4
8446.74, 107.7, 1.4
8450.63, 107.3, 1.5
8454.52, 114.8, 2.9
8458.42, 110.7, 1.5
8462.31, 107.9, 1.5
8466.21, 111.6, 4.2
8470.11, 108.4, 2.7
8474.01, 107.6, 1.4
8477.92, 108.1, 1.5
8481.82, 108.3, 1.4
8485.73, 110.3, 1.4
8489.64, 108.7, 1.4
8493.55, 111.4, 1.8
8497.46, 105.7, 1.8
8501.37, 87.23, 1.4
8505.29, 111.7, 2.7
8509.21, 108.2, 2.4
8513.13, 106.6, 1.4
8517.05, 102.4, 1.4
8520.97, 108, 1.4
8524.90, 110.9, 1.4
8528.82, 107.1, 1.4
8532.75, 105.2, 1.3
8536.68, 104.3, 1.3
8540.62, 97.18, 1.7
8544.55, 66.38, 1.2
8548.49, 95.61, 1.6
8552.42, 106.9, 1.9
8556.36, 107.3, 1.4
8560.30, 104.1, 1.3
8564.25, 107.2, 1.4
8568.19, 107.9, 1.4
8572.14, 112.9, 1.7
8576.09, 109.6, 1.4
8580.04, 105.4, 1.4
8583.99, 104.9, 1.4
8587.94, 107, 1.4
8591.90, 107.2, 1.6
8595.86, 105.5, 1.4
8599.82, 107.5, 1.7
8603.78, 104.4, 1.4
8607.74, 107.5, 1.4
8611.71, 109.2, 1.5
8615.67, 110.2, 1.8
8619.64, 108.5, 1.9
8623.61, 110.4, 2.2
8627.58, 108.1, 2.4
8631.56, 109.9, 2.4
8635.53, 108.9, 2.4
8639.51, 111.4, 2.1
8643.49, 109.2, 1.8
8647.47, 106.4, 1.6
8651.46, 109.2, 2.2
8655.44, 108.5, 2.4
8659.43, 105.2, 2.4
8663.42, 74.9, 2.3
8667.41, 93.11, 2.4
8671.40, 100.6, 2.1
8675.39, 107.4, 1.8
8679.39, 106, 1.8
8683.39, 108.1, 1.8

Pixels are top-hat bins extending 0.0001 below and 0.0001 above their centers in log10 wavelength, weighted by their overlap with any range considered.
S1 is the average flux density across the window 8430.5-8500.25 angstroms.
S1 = 109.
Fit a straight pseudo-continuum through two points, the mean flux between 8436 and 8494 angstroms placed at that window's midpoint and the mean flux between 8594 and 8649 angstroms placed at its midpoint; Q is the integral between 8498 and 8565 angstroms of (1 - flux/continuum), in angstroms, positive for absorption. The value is 4.2 angstroms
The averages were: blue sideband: 109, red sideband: 108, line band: 102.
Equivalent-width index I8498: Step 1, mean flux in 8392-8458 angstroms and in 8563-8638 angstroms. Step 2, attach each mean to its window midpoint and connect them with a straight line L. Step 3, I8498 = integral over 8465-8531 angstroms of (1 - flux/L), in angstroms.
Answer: 1.4 angstroms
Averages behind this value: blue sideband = 110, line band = 107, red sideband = 108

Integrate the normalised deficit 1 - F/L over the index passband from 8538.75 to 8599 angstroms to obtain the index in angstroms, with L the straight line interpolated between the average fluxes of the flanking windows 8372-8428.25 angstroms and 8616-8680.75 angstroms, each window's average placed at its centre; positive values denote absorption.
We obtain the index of 2.0 angstroms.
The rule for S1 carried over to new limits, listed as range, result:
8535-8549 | 90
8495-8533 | 105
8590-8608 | 106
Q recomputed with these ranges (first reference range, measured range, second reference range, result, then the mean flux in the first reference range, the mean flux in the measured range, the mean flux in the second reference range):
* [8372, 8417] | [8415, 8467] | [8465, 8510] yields -0.7 angstroms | 110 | 110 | 107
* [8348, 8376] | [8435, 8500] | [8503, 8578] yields -1.2 angstroms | 111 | 109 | 104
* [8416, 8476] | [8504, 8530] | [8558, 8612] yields 0.2 angstroms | 110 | 108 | 107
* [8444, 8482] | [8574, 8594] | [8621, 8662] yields 0.3 angstroms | 109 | 107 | 108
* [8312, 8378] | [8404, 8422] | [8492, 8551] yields -0.5 angstroms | 111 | 110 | 102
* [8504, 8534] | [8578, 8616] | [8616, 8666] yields -0.1 angstroms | 107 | 107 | 106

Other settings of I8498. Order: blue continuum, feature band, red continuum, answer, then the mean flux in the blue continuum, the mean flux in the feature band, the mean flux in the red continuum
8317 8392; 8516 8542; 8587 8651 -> 0.9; 110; 105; 108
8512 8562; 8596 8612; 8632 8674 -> -0.7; 102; 107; 103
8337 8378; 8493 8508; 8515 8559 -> -0.1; 111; 104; 101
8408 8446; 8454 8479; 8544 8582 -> -0.3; 110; 110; 104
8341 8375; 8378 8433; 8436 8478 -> -0.1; 111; 110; 109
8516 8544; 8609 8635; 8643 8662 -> -0.9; 103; 109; 107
